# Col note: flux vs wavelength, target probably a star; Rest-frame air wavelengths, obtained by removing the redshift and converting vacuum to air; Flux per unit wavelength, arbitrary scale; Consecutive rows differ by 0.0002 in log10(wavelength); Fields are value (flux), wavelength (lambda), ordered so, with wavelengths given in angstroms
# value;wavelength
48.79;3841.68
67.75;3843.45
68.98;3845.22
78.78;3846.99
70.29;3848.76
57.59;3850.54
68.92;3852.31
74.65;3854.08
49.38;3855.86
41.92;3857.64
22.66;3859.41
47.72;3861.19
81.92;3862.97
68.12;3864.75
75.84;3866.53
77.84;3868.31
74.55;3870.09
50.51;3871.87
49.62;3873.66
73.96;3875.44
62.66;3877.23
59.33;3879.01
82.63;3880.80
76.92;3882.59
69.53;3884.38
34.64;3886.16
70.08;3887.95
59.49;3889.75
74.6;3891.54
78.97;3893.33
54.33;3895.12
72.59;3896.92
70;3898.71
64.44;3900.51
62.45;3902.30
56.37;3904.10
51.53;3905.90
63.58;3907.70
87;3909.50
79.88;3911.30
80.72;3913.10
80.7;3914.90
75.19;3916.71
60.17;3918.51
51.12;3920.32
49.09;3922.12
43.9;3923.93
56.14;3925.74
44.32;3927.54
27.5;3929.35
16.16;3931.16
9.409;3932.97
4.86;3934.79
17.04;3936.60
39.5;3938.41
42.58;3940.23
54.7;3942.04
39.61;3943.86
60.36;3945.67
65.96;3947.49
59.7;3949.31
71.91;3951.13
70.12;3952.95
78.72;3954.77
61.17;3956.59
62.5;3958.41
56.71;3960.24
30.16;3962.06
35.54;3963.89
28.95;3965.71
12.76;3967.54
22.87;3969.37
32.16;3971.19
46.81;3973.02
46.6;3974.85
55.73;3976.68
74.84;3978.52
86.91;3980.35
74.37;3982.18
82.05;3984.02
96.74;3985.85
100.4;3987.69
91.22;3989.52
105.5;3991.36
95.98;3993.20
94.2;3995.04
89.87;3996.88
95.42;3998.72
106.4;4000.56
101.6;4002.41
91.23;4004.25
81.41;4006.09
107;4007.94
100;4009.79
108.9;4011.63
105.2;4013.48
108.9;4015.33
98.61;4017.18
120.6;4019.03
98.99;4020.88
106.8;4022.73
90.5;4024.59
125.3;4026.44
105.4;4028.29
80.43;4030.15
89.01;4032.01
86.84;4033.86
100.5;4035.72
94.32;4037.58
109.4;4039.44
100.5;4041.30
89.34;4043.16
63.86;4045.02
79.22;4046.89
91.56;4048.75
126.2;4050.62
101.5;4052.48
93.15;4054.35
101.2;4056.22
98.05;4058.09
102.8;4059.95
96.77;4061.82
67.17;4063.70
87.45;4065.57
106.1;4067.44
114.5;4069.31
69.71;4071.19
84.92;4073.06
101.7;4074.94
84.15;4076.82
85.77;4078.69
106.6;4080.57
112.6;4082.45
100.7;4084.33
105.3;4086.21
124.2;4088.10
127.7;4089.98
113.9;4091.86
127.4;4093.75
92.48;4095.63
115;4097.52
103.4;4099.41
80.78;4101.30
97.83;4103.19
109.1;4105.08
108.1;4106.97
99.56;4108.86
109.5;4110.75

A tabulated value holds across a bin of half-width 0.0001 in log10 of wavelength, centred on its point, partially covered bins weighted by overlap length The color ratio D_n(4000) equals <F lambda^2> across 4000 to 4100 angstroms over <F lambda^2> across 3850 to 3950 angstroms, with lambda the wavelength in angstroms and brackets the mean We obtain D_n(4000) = 1.9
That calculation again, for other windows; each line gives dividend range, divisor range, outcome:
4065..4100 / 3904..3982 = 2.17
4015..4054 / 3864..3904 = 1.60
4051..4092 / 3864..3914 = 1.62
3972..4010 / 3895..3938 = 1.70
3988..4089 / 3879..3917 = 1.53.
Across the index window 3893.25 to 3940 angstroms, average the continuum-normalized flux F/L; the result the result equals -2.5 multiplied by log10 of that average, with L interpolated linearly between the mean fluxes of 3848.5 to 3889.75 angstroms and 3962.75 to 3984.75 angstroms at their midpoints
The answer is 0.079 mag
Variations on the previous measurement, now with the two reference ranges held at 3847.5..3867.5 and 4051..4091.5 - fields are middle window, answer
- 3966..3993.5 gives 0.24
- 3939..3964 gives 0.34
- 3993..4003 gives -0.13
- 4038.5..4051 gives 0.02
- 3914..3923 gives 0.13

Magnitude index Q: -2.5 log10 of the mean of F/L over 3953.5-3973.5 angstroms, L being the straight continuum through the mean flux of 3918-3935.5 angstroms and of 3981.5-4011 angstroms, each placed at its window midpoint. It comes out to 0.45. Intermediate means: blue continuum 36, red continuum 94.9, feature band 43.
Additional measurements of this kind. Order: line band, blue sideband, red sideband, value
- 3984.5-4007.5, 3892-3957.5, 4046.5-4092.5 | -0.235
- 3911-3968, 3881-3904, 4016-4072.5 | 0.463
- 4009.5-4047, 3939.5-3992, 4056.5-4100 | -0.194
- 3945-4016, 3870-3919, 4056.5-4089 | 0.110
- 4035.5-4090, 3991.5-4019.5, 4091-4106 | 0.066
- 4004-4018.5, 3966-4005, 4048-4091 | -0.214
